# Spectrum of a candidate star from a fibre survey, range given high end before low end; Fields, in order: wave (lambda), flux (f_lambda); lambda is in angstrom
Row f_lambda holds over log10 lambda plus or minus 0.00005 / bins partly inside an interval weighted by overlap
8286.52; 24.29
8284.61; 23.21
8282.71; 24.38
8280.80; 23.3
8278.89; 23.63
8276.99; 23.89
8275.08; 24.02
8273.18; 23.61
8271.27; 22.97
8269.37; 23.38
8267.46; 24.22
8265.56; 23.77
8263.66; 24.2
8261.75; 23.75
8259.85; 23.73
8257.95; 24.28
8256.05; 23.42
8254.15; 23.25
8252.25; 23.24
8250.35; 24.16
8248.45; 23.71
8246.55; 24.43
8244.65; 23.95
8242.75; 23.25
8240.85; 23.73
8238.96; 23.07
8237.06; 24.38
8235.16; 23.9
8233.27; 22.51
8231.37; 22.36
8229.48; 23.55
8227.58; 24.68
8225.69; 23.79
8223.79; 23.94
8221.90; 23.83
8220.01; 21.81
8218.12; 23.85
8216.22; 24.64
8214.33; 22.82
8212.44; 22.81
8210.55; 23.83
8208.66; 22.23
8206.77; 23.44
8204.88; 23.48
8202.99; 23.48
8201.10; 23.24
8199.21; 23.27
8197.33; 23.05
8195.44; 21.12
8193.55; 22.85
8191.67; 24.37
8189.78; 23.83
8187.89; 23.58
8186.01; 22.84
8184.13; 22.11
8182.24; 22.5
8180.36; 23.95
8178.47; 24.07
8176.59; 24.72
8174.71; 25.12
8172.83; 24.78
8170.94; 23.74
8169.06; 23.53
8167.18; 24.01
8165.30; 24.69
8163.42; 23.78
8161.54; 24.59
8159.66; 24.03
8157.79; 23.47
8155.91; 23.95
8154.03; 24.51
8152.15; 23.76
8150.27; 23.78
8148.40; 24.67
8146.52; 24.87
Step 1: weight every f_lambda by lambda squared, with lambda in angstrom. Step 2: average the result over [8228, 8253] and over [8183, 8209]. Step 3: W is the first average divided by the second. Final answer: 1.03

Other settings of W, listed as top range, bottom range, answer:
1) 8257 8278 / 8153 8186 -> 1.02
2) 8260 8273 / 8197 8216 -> 1.03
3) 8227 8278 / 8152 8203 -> 1.02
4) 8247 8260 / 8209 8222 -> 1.03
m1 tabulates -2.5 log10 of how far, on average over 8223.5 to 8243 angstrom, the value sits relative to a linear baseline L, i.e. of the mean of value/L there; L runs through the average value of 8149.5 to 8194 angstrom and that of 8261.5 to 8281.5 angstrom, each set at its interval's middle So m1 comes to 0.01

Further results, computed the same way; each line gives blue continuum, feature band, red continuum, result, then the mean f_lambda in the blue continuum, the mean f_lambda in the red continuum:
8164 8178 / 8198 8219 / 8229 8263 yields 0.028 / 24.3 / 23.6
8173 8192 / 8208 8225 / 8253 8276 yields 0.018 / 23.7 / 23.7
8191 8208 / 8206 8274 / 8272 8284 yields -0.005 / 23.1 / 23.8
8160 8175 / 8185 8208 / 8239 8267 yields 0.040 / 24.2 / 23.8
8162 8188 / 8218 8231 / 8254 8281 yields 0.009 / 23.8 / 23.7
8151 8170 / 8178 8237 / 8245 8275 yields 0.028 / 24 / 23.8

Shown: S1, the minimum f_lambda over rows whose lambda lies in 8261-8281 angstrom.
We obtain 22.97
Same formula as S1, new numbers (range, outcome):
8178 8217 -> 21.12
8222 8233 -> 22.36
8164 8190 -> 22.11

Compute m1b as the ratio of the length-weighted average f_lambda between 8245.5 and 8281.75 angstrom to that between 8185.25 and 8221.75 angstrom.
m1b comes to 1.02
